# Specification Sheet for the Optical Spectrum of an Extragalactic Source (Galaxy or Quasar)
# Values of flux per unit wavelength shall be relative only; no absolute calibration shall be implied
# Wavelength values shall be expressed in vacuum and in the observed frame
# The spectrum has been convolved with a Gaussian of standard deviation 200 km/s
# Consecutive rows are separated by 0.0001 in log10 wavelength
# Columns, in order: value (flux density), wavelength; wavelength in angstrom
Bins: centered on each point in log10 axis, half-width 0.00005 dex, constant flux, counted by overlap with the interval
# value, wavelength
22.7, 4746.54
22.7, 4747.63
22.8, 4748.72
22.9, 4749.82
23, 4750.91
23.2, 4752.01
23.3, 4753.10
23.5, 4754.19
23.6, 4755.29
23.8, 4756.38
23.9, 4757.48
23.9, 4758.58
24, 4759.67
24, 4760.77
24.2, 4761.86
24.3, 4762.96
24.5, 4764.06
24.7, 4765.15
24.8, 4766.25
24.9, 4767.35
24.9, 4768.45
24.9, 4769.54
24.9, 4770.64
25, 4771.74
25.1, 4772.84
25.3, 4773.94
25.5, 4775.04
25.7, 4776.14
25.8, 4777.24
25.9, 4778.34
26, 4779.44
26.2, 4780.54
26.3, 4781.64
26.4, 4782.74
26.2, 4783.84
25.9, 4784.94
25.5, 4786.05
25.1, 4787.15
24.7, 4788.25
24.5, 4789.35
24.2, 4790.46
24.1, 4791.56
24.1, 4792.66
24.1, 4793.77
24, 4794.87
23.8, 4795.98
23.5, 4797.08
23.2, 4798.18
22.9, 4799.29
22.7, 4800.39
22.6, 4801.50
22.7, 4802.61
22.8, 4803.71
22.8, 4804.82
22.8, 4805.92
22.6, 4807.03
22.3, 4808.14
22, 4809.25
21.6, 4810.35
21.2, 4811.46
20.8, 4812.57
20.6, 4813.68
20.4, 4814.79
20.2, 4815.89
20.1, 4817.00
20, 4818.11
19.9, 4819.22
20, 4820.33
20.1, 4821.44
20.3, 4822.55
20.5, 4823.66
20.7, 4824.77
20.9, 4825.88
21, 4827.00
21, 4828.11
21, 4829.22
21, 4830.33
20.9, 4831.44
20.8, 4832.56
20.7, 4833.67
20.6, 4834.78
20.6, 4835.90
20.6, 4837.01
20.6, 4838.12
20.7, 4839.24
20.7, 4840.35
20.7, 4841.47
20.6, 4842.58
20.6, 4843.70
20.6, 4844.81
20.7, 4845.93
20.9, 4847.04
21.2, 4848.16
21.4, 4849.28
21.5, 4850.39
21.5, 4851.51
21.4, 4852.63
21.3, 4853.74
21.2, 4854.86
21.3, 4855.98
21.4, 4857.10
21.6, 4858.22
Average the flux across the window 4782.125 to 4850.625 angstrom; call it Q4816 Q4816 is 22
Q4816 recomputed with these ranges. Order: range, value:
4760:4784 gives 25.2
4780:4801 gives 24.6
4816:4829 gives 20.4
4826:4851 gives 20.8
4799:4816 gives 22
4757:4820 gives 23.8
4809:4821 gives 20.6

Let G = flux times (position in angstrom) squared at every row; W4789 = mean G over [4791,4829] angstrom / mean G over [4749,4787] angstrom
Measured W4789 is 0.90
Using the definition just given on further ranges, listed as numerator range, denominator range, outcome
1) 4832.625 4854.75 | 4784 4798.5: 0.87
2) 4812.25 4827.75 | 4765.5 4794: 0.82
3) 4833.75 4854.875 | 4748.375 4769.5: 0.90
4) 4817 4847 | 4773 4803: 0.85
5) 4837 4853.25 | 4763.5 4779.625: 0.86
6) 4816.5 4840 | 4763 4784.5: 0.83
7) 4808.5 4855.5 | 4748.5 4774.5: 0.89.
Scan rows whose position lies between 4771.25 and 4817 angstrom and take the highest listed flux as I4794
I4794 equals 26.4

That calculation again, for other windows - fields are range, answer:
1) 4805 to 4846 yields 22.8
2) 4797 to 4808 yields 23.5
